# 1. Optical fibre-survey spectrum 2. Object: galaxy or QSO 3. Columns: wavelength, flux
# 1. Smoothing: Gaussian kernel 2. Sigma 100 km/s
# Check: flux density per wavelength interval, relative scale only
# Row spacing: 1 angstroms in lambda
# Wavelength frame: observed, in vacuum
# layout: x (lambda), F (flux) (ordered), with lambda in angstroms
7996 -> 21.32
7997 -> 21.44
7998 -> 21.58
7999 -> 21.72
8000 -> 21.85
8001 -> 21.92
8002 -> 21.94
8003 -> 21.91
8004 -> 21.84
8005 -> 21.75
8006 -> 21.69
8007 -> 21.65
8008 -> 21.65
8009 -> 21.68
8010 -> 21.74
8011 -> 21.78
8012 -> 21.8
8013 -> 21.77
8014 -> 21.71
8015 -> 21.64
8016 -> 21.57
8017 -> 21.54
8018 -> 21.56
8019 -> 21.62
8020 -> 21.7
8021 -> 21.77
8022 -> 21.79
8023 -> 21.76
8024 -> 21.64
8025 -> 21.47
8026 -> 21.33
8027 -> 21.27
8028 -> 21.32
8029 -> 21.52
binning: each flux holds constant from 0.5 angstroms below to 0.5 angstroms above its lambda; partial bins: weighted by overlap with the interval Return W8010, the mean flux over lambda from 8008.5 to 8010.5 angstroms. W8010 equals 21.7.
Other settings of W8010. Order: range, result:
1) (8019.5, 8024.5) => 21.7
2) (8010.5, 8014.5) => 21.8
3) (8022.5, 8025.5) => 21.6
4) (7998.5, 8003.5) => 21.9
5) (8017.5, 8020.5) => 21.6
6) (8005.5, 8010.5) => 21.7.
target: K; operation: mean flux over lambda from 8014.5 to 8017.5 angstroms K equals 21.6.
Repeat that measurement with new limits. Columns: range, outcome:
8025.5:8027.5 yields 21.3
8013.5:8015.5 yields 21.7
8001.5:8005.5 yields 21.9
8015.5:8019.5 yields 21.6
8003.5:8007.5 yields 21.7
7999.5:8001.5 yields 21.9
